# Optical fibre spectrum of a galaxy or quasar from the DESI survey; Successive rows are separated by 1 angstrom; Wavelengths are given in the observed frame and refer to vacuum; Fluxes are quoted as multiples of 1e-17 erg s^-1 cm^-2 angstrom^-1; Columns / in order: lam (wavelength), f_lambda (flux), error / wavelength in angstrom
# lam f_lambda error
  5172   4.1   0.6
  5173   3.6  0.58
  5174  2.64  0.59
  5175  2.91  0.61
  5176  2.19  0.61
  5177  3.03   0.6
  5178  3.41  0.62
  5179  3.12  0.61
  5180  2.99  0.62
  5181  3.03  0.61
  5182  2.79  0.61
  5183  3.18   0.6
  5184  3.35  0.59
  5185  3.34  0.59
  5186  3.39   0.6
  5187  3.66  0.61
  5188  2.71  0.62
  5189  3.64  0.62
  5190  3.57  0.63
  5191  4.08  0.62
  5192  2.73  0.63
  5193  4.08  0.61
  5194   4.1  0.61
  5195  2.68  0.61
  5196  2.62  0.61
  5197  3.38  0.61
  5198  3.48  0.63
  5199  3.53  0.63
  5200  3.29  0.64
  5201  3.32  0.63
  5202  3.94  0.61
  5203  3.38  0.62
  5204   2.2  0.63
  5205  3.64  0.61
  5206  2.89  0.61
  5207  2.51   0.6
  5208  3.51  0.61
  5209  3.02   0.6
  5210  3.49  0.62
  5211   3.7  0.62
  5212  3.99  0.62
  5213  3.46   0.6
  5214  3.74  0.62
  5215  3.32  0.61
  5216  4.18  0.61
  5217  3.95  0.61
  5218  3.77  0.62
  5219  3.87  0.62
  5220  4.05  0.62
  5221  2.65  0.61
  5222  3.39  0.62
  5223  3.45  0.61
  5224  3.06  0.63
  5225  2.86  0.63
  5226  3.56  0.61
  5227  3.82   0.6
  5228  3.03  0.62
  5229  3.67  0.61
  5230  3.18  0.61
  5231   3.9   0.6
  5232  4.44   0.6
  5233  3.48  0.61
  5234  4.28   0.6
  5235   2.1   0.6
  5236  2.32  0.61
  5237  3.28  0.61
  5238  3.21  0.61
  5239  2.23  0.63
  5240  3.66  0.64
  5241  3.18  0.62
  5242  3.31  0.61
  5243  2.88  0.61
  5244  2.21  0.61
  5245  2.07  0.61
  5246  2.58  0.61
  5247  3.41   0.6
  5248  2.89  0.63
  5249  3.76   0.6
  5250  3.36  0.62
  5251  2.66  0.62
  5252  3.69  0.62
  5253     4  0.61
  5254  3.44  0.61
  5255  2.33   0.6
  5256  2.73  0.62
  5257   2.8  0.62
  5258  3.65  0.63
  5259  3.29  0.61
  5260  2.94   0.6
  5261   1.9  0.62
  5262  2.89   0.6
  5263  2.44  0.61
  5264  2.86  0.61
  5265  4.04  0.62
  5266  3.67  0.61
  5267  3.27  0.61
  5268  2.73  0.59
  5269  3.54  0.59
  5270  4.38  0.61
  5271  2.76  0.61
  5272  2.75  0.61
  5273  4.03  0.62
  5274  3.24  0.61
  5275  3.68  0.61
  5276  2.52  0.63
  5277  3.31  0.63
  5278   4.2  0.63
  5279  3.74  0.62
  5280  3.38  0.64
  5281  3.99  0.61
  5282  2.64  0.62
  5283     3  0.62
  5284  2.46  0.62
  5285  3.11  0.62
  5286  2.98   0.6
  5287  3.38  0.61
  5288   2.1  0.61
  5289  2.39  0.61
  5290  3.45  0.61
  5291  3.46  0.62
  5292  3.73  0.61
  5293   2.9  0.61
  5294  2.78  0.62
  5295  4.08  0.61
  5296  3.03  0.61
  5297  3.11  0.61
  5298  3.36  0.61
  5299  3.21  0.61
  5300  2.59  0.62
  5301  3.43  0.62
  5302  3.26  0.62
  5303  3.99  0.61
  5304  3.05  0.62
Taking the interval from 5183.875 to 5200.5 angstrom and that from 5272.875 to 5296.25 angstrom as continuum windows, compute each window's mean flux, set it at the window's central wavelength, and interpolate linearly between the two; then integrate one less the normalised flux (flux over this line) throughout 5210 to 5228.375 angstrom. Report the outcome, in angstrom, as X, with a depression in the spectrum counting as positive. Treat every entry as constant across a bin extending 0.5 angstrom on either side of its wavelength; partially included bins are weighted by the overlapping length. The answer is -1.1 angstrom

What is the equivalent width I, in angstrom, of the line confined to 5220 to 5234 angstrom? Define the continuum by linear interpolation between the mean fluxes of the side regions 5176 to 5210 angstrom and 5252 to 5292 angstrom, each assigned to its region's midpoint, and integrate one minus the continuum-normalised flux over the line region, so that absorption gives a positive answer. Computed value -1.1 angstrom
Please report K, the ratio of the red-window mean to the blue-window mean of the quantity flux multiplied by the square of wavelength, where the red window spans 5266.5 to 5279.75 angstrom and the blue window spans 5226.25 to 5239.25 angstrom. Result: 1.04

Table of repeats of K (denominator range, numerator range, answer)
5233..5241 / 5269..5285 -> 1.11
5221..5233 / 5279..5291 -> 0.90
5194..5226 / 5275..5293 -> 0.97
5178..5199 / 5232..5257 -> 0.95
